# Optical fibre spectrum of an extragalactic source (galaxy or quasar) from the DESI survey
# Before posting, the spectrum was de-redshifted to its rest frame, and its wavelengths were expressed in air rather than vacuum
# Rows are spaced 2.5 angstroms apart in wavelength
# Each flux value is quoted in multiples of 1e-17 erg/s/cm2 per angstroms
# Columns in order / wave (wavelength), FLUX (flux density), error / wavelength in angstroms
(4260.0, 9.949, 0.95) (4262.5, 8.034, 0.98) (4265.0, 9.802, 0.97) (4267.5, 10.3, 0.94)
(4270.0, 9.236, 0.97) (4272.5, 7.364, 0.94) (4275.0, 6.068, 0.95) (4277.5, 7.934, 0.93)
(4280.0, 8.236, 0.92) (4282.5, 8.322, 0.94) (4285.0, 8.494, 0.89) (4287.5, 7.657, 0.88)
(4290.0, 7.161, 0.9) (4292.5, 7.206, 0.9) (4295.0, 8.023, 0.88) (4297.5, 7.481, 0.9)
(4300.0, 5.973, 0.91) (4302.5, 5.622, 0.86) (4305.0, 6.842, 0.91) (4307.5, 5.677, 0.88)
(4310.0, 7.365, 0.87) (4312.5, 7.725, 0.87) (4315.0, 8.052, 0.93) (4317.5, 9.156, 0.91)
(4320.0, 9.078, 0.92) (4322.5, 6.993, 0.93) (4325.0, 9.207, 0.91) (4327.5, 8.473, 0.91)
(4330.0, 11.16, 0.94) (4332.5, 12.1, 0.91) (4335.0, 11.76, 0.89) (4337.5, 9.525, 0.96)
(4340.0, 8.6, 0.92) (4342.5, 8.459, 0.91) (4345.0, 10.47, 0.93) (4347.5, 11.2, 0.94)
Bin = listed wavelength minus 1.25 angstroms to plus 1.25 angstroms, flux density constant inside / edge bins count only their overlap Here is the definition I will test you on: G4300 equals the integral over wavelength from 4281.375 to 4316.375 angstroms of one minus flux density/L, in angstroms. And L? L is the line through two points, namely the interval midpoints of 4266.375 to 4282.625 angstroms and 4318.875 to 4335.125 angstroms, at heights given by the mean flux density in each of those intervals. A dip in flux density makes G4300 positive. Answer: 6.33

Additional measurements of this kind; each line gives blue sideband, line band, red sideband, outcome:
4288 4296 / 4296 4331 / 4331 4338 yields 6.3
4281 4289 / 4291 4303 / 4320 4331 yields 2.0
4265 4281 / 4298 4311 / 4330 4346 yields 4.1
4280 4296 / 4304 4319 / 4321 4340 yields 2.4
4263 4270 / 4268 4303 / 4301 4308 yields 1.1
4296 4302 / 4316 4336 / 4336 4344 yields -3.6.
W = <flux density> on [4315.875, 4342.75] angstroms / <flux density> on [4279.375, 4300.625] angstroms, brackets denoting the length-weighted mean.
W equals 1.24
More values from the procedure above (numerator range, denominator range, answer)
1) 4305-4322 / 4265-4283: 0.93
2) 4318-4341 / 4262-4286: 1.15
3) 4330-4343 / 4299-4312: 1.61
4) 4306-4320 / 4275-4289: 0.97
